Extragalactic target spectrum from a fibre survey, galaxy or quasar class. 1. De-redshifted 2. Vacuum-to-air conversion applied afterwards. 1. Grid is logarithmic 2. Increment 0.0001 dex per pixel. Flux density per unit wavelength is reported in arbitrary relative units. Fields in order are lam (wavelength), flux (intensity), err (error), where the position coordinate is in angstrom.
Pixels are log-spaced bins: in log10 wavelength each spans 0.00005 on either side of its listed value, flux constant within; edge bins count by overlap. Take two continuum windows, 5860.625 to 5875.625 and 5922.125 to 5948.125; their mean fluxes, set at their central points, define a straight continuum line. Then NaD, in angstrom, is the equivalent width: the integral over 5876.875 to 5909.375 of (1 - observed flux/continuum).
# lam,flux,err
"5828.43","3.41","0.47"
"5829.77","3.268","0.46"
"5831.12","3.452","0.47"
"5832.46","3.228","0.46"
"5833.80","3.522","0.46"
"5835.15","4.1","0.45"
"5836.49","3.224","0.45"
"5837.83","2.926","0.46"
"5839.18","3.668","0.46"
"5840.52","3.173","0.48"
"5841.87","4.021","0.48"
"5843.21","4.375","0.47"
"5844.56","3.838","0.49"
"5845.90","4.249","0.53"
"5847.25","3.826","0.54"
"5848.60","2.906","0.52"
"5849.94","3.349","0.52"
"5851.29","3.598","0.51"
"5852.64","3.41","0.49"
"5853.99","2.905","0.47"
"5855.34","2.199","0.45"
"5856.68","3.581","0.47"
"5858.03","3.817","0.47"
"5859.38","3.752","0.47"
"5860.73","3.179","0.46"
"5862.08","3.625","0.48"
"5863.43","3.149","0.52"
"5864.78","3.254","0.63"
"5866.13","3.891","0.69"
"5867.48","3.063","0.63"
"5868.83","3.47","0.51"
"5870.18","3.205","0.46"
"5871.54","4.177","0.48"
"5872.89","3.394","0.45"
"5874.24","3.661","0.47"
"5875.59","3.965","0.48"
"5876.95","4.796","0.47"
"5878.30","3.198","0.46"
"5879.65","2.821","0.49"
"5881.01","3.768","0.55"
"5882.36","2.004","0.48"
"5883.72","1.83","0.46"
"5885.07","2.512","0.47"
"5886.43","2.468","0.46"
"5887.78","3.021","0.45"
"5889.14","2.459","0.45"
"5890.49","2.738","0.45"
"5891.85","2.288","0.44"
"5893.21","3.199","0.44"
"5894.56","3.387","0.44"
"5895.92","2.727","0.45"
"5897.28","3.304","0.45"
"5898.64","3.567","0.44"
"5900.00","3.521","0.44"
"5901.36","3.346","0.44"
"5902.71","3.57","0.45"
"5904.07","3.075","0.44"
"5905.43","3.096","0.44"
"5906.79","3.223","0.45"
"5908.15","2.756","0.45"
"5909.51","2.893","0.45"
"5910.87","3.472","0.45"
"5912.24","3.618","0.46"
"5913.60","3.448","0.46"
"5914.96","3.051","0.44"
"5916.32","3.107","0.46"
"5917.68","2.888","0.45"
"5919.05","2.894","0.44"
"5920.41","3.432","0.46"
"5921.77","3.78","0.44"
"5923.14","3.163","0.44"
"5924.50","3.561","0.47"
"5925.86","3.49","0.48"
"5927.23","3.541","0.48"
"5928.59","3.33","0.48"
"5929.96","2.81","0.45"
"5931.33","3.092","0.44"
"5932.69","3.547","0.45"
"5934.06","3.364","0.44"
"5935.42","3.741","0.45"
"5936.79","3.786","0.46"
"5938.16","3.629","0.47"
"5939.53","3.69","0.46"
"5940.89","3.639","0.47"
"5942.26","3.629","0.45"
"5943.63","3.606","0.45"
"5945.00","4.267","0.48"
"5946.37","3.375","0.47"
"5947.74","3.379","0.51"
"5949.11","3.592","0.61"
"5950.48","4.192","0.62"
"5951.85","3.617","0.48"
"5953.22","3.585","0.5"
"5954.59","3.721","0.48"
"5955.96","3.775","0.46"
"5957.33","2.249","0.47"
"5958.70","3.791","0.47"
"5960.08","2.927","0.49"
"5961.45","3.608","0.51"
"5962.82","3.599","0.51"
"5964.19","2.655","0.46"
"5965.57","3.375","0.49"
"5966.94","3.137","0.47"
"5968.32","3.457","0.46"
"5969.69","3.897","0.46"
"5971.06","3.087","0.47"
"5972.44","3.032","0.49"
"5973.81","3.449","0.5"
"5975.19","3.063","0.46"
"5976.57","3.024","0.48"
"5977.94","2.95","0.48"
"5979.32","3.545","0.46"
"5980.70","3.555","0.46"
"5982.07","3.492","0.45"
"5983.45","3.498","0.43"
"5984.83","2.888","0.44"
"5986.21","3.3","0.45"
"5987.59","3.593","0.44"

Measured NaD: 4.7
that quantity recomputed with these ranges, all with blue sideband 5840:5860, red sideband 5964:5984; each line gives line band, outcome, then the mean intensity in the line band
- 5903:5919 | 1.3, 3.15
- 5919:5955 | -1.9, 3.55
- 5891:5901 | 0.9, 3.14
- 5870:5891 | 2.1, 3.13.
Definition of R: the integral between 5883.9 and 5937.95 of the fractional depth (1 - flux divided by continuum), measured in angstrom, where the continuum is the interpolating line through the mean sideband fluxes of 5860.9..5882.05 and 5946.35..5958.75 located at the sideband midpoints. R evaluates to 5.3 angstrom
